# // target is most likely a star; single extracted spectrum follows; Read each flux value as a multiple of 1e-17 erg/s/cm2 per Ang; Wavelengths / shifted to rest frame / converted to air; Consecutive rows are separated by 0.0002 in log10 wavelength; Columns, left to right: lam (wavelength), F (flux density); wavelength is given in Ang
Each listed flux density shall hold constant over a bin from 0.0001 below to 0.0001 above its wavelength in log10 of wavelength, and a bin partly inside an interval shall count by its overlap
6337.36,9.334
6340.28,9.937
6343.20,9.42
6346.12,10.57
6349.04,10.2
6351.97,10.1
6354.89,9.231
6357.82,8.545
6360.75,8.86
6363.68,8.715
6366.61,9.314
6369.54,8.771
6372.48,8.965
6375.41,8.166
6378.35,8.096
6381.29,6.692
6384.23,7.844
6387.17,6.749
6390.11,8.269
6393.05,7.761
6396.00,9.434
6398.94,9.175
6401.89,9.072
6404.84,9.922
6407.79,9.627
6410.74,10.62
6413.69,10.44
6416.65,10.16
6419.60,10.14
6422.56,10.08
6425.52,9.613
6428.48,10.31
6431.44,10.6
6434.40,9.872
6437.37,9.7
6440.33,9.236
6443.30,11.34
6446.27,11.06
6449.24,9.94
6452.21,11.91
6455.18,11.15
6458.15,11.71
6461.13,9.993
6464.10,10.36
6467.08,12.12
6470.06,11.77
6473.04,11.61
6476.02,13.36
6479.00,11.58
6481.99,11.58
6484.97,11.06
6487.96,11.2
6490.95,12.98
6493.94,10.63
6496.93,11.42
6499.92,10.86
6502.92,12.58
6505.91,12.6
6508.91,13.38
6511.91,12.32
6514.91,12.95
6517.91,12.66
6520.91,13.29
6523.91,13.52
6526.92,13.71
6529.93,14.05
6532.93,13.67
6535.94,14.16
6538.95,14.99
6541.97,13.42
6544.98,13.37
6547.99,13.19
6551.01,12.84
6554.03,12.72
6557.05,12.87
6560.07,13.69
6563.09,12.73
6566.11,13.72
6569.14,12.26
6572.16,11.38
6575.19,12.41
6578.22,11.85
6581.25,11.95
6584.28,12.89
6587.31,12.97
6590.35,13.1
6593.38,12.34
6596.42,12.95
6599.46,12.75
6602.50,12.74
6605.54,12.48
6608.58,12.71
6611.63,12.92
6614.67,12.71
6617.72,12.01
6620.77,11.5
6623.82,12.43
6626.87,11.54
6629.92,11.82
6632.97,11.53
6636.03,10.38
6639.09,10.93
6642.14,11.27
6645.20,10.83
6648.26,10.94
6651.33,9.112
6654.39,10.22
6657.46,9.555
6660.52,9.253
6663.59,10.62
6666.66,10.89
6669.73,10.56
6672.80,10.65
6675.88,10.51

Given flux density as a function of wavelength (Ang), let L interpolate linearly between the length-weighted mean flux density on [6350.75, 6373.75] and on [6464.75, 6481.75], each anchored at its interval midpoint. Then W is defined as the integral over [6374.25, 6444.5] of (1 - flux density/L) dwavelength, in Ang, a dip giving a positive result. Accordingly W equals 7.0 Ang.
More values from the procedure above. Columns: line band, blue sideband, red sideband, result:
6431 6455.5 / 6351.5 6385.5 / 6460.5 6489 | 0.33 Ang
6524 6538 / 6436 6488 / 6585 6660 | -3.08 Ang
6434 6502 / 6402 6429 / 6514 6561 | 1.89 Ang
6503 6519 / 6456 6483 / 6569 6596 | -1.23 Ang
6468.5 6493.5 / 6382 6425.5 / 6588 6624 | -3.23 Ang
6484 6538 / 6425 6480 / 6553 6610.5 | -4.30 Ang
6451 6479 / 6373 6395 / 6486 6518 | -2.12 Ang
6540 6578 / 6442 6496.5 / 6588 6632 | -2.58 Ang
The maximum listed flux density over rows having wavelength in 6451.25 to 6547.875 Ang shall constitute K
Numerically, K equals 14.99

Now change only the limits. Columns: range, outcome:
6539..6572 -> 13.72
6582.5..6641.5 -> 13.1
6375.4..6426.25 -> 10.62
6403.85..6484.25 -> 13.36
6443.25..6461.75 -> 11.91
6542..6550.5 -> 13.37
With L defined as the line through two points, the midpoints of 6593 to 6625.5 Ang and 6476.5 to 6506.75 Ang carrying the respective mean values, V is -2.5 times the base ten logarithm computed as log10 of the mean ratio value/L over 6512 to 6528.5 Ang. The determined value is -0.11 mag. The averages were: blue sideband 11.7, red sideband 12.5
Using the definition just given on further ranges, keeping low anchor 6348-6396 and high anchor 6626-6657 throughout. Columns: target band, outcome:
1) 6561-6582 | -0.21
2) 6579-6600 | -0.22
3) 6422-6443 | -0.11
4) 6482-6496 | -0.20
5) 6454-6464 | -0.17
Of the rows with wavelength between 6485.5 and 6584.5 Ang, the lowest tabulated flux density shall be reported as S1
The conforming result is 10.63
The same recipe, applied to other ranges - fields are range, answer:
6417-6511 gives 9.236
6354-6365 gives 8.545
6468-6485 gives 11.06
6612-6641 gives 10.38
